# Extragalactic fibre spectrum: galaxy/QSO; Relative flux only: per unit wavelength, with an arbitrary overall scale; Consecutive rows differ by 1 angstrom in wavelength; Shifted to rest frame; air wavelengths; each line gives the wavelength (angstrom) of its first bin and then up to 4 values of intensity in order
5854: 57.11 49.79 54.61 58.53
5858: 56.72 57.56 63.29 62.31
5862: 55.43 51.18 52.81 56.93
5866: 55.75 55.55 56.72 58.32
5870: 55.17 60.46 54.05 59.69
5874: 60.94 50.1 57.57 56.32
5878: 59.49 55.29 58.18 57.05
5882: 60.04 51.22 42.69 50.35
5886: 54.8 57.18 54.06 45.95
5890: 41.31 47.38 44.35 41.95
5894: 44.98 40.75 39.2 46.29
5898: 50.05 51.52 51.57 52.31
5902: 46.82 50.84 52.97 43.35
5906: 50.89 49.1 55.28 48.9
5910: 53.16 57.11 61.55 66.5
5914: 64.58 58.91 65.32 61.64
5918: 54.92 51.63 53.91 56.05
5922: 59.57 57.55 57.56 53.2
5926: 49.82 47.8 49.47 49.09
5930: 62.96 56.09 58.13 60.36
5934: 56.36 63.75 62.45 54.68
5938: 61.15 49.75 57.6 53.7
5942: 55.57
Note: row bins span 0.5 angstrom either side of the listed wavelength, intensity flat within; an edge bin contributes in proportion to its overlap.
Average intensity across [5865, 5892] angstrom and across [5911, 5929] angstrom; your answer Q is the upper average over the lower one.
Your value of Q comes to 1.0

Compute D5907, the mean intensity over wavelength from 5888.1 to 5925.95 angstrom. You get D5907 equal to 52.1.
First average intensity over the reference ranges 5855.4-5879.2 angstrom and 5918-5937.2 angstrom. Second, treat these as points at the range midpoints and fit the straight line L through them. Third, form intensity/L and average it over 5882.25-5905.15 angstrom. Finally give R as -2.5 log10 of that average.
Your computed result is 0.17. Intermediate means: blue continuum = 56.9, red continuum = 55.8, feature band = 48.1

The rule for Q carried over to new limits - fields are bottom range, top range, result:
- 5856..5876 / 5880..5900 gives 0.86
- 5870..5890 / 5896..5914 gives 0.96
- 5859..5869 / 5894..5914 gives 0.90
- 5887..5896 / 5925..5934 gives 1.19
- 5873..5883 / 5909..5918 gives 1.05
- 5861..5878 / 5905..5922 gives 1.00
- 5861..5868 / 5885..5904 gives 0.87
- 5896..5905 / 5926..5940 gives 1.14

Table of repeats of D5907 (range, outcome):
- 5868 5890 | 54.9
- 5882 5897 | 47.3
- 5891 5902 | 46.4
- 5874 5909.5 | 50.4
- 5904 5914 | 54.5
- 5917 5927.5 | 54.6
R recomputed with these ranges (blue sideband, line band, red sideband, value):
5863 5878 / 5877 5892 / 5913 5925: 0.09 mag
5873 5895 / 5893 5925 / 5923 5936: 0.02 mag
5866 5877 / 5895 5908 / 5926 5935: 0.15 mag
